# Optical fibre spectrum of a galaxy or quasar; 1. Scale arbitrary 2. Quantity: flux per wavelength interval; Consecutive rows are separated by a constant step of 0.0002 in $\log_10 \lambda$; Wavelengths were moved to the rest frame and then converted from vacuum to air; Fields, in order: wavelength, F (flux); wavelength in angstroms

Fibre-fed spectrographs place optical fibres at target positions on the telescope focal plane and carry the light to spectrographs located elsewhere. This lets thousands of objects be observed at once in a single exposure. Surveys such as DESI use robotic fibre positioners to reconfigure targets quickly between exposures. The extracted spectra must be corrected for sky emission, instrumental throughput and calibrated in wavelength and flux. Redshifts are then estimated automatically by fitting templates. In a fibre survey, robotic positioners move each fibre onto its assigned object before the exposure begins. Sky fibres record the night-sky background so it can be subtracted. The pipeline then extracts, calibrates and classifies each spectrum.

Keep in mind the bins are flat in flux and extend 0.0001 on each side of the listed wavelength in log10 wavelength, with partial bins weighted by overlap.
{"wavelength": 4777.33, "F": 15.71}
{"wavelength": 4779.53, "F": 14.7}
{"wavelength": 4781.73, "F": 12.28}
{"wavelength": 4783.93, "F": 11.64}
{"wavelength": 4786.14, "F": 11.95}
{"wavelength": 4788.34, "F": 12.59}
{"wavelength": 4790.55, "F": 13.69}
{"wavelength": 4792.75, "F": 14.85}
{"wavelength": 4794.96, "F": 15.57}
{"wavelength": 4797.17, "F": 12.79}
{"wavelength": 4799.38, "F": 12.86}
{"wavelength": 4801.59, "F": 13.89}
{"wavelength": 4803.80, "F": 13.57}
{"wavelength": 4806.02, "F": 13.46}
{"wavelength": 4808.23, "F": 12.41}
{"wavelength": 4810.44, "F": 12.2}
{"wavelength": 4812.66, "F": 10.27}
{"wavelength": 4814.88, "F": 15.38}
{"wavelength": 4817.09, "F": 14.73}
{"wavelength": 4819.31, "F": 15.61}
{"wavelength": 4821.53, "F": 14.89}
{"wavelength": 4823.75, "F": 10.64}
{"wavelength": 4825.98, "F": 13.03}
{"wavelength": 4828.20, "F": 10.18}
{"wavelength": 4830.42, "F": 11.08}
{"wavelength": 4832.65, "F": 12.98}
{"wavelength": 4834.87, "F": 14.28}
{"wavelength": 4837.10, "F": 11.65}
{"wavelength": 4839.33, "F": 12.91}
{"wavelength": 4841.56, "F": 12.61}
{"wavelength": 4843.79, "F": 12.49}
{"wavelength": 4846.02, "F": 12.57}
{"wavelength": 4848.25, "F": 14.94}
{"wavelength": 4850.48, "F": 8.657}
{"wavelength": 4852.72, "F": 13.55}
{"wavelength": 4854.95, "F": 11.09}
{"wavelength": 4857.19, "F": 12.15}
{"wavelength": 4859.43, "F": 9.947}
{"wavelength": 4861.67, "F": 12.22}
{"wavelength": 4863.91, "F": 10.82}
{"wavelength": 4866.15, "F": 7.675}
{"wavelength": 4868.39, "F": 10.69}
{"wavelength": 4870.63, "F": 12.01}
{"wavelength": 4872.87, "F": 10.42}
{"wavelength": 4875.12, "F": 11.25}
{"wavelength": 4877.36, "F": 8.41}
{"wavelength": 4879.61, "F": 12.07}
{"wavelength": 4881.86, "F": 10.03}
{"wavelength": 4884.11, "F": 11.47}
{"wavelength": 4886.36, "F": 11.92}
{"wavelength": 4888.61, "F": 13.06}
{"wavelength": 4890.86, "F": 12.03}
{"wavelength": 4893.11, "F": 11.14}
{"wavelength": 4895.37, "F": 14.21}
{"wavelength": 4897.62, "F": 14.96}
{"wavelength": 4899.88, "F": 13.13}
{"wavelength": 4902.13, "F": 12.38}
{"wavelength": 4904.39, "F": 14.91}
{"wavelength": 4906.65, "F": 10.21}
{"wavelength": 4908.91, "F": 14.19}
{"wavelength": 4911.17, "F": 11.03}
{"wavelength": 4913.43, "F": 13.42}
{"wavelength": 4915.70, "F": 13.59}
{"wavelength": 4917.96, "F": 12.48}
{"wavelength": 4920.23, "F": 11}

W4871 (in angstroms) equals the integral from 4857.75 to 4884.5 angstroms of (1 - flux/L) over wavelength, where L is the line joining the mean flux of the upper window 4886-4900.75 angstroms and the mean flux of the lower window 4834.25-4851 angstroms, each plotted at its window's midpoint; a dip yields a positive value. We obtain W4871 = 4.6 angstroms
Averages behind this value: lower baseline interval 12.6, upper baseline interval 13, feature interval 10.6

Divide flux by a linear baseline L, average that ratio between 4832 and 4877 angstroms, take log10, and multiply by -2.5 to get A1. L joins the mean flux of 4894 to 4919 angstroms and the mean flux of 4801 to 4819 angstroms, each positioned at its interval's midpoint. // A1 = 0.14 mag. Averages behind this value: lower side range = 13.3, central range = 11.7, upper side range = 13.1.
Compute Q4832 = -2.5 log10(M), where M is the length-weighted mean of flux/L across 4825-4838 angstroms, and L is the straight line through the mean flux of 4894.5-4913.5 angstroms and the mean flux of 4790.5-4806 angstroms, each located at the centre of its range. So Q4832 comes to 0.12 mag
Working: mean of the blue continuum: 13.9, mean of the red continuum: 13.1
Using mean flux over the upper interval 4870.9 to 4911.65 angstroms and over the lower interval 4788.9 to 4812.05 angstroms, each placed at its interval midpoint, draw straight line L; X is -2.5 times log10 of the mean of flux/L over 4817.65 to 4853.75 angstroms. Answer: 0.02 mag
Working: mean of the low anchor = 13.4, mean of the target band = 12.7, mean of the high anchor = 12.1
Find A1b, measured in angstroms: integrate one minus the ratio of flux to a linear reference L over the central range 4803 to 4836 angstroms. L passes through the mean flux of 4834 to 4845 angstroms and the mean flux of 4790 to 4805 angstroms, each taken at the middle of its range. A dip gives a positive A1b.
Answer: 0.8 angstroms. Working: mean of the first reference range 13.9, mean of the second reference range 12.7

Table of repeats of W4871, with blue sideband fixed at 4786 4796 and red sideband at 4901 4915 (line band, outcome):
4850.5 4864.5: 1.9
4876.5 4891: 1.9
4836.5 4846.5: 0.7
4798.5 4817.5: 0.8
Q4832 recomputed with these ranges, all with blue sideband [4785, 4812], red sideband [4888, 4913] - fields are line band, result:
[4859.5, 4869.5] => 0.25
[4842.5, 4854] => 0.05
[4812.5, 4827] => -0.04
